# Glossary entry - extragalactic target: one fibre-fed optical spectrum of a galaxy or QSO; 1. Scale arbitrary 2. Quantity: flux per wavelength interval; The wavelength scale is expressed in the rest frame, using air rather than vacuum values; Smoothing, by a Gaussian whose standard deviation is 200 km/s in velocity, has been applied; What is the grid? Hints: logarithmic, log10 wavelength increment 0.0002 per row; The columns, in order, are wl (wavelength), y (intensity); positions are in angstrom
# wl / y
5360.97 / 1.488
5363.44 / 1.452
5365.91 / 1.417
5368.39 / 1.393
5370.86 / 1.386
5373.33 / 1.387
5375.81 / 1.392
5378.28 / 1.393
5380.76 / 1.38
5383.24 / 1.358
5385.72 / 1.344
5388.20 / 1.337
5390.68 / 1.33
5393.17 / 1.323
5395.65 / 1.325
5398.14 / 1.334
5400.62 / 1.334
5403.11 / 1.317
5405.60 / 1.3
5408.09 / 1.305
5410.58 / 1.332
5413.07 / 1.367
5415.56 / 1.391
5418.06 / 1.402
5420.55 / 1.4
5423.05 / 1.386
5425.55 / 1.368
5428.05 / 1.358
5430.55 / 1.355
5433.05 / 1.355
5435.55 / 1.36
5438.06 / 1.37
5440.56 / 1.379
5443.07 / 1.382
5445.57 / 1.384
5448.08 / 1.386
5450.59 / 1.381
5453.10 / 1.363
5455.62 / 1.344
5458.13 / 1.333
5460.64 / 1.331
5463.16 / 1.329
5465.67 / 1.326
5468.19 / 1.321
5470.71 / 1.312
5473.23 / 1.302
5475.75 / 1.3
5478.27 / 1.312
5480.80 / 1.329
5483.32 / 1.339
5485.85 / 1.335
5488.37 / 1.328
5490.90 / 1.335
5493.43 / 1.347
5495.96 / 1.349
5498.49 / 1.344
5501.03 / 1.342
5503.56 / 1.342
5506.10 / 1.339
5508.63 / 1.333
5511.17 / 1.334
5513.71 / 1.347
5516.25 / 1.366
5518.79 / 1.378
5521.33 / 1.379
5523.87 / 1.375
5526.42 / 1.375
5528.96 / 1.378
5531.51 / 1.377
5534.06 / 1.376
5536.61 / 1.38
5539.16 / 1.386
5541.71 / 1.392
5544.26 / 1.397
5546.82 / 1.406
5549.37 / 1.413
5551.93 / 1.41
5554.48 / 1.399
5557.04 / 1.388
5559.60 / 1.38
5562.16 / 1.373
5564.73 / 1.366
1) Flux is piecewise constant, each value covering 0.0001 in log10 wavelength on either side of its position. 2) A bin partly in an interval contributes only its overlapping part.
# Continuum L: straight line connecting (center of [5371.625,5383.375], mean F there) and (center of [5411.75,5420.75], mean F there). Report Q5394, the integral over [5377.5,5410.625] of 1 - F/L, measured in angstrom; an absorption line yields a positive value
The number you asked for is 1.2 angstrom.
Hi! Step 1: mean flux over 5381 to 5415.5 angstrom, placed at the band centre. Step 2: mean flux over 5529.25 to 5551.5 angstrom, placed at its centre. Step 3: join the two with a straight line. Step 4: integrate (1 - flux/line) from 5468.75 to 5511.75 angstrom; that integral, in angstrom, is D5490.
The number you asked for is 1.3 angstrom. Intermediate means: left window 1.33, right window 1.39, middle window 1.33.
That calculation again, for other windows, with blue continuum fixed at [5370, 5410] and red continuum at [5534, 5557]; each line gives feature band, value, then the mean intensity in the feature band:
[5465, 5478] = 0.6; 1.31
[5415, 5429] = -0.3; 1.38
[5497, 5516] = 0.6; 1.34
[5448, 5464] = 0.2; 1.35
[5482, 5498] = 0.5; 1.34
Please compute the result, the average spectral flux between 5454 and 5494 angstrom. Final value 1.33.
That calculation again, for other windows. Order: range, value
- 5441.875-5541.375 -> 1.35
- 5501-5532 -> 1.36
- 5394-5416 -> 1.33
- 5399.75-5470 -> 1.36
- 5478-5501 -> 1.34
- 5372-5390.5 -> 1.37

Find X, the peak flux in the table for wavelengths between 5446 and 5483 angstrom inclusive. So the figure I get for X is 1.386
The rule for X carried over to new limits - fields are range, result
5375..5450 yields 1.402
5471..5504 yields 1.349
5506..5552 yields 1.413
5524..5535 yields 1.378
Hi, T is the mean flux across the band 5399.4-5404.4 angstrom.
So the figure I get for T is 1.32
